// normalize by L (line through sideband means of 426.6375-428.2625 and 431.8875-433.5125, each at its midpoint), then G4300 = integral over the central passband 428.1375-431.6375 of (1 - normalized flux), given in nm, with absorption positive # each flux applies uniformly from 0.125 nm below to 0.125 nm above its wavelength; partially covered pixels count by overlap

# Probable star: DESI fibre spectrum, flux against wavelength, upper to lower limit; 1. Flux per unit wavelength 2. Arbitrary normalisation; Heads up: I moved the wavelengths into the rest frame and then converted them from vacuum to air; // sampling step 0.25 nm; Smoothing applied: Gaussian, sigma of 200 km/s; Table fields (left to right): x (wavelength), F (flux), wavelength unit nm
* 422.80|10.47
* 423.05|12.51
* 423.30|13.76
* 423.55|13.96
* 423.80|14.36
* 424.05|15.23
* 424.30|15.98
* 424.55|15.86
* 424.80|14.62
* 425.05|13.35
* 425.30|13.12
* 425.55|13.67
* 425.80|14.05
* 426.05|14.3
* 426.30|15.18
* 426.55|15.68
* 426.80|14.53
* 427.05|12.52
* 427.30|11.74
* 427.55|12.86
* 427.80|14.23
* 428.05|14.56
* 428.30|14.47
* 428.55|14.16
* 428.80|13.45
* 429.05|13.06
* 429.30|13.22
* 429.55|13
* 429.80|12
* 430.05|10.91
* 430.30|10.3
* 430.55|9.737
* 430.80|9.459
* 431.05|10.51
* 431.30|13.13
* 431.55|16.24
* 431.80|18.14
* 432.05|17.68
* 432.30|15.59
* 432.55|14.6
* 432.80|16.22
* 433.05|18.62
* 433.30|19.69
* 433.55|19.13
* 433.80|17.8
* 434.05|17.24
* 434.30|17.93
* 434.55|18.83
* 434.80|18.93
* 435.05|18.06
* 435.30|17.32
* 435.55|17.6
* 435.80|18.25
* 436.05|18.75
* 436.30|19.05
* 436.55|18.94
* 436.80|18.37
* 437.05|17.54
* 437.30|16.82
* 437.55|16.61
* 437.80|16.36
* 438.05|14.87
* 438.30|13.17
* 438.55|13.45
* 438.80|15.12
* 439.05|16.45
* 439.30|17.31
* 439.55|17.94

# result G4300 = 0.64 nm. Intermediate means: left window 13.5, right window 17.2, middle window 12.4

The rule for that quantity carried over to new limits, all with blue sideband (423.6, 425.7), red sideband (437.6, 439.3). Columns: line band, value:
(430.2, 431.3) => 0.330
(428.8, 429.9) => 0.135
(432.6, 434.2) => -0.325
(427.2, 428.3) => 0.085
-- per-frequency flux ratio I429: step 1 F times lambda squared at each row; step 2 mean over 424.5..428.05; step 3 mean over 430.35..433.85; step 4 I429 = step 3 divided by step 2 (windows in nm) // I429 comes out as 1.1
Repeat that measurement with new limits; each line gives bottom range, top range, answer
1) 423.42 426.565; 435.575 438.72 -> 1.23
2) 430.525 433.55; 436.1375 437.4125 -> 1.21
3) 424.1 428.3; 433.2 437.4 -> 1.34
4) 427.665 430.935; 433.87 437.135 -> 1.50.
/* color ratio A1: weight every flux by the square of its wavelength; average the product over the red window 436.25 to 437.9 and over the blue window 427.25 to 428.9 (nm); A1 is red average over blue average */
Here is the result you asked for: 1.3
